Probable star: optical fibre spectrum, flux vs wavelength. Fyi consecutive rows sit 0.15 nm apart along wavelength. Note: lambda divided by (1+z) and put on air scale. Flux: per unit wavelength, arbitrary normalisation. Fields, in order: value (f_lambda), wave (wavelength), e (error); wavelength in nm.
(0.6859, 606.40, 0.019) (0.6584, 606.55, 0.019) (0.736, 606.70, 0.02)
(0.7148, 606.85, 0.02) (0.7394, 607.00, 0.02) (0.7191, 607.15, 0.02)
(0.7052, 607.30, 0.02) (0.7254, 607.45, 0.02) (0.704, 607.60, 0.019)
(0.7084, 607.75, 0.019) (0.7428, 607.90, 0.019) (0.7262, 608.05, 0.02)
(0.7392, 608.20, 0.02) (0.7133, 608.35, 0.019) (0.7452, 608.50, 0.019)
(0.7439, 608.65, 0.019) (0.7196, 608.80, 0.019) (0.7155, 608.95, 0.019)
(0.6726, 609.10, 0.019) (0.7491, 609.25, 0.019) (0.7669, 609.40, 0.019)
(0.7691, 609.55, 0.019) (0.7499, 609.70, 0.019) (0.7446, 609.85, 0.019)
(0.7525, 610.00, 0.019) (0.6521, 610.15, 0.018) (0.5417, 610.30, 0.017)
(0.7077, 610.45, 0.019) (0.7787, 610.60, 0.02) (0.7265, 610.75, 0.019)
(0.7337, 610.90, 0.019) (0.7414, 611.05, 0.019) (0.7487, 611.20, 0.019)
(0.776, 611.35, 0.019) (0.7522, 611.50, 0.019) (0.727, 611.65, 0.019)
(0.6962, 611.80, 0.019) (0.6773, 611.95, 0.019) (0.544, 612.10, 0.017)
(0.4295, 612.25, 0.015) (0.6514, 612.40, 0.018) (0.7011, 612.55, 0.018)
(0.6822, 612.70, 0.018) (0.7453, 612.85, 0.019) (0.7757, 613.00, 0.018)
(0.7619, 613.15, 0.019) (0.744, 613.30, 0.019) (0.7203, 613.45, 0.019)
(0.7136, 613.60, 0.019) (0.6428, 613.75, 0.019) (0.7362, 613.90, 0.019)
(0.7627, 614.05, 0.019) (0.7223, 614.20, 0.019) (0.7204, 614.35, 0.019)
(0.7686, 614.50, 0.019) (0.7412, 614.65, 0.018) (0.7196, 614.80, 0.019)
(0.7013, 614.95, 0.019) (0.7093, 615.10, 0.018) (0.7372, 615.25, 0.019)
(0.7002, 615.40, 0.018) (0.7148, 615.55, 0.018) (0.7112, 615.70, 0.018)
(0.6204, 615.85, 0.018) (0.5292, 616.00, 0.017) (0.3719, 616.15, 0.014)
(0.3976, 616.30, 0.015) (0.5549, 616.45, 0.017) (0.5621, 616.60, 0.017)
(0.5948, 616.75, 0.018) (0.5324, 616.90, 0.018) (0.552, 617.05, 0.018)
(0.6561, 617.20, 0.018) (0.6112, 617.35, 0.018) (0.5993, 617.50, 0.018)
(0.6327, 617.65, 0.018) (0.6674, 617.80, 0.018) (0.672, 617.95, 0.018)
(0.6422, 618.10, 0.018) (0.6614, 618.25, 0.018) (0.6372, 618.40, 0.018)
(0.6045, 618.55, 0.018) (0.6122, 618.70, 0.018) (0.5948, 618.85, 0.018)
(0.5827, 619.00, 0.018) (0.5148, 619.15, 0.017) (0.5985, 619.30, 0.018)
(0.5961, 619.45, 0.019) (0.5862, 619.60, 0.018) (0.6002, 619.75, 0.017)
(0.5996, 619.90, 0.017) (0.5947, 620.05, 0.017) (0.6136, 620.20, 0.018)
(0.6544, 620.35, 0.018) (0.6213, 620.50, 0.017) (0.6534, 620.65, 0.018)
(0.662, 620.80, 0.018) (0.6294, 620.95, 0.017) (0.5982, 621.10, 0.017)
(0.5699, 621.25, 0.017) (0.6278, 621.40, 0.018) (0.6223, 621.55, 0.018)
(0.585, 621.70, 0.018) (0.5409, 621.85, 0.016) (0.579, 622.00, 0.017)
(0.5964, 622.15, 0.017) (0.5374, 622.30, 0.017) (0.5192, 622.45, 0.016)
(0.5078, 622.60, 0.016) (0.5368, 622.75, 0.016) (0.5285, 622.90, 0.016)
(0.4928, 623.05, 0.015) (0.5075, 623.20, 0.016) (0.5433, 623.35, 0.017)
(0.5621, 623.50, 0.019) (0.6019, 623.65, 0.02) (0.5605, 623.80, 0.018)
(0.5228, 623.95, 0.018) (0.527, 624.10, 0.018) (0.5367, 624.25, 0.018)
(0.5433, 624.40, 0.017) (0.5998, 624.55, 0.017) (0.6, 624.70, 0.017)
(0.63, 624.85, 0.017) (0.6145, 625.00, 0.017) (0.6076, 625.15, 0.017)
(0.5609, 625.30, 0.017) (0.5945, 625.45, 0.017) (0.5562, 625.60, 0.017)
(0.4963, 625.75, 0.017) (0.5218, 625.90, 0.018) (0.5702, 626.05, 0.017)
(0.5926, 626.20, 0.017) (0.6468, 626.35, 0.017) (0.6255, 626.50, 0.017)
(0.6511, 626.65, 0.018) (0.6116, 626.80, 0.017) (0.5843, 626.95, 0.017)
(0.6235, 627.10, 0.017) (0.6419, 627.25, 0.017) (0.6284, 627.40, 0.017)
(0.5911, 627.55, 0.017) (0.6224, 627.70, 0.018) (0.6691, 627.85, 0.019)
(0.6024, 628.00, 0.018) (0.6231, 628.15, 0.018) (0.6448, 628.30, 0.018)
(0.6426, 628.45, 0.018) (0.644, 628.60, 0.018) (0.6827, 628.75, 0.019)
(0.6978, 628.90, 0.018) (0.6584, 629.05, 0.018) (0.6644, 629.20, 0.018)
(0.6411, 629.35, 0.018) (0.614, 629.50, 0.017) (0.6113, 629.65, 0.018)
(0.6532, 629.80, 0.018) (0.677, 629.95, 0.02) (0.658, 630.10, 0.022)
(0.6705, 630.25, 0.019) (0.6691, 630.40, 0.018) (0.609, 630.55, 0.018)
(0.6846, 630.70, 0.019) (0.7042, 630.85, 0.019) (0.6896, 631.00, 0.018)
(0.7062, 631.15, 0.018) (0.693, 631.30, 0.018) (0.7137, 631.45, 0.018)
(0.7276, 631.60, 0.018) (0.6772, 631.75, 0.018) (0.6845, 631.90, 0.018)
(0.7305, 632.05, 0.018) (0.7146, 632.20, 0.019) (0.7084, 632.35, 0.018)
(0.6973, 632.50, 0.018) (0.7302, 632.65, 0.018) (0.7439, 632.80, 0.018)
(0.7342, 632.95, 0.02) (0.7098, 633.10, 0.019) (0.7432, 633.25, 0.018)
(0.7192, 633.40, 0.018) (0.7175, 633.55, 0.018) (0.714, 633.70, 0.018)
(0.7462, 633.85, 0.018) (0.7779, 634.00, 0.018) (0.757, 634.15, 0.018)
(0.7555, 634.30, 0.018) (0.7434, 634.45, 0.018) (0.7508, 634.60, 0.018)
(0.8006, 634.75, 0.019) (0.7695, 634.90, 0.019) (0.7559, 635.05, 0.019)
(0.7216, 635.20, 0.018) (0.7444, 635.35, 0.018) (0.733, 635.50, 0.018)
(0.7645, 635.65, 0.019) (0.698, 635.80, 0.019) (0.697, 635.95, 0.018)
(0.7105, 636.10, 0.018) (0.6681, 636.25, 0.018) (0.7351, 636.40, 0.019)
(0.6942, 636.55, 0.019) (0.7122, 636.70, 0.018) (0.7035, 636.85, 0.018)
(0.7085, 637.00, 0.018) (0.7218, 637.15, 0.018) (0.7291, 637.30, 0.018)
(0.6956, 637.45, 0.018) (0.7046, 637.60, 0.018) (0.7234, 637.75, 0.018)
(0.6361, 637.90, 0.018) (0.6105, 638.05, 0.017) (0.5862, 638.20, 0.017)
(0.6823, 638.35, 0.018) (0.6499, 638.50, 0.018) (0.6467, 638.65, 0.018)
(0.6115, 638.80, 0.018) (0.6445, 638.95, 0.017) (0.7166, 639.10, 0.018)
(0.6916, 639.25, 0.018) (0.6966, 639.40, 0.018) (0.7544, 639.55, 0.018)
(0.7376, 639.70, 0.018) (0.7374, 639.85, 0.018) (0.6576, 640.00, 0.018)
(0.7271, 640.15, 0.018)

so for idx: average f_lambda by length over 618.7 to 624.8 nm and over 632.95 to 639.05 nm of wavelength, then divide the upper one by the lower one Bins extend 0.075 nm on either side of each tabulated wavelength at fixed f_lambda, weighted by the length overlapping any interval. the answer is 1.2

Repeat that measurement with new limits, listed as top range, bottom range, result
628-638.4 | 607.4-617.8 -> 1.02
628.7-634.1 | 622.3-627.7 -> 1.21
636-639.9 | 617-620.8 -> 1.12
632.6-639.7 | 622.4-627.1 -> 1.26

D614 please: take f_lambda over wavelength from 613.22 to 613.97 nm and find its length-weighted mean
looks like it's 0.712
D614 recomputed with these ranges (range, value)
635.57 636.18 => 0.717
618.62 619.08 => 0.596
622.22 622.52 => 0.53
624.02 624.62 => 0.551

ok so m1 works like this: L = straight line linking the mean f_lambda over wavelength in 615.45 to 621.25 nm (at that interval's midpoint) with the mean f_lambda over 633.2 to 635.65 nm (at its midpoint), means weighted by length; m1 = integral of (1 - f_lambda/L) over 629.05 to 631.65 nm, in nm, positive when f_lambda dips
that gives 0.15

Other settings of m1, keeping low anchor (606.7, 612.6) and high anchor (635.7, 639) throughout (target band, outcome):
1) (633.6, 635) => -0.15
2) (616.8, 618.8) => 0.23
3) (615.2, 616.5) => 0.21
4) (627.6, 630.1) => 0.16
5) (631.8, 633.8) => -0.10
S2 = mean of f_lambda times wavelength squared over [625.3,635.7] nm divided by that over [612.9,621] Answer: 1.1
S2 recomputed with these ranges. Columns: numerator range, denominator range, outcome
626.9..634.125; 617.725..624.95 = 1.19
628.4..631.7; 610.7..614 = 1.01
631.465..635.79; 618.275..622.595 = 1.28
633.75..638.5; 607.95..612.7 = 1.10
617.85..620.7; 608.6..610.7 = 0.88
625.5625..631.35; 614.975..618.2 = 1.08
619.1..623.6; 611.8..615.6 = 0.85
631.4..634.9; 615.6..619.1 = 1.30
